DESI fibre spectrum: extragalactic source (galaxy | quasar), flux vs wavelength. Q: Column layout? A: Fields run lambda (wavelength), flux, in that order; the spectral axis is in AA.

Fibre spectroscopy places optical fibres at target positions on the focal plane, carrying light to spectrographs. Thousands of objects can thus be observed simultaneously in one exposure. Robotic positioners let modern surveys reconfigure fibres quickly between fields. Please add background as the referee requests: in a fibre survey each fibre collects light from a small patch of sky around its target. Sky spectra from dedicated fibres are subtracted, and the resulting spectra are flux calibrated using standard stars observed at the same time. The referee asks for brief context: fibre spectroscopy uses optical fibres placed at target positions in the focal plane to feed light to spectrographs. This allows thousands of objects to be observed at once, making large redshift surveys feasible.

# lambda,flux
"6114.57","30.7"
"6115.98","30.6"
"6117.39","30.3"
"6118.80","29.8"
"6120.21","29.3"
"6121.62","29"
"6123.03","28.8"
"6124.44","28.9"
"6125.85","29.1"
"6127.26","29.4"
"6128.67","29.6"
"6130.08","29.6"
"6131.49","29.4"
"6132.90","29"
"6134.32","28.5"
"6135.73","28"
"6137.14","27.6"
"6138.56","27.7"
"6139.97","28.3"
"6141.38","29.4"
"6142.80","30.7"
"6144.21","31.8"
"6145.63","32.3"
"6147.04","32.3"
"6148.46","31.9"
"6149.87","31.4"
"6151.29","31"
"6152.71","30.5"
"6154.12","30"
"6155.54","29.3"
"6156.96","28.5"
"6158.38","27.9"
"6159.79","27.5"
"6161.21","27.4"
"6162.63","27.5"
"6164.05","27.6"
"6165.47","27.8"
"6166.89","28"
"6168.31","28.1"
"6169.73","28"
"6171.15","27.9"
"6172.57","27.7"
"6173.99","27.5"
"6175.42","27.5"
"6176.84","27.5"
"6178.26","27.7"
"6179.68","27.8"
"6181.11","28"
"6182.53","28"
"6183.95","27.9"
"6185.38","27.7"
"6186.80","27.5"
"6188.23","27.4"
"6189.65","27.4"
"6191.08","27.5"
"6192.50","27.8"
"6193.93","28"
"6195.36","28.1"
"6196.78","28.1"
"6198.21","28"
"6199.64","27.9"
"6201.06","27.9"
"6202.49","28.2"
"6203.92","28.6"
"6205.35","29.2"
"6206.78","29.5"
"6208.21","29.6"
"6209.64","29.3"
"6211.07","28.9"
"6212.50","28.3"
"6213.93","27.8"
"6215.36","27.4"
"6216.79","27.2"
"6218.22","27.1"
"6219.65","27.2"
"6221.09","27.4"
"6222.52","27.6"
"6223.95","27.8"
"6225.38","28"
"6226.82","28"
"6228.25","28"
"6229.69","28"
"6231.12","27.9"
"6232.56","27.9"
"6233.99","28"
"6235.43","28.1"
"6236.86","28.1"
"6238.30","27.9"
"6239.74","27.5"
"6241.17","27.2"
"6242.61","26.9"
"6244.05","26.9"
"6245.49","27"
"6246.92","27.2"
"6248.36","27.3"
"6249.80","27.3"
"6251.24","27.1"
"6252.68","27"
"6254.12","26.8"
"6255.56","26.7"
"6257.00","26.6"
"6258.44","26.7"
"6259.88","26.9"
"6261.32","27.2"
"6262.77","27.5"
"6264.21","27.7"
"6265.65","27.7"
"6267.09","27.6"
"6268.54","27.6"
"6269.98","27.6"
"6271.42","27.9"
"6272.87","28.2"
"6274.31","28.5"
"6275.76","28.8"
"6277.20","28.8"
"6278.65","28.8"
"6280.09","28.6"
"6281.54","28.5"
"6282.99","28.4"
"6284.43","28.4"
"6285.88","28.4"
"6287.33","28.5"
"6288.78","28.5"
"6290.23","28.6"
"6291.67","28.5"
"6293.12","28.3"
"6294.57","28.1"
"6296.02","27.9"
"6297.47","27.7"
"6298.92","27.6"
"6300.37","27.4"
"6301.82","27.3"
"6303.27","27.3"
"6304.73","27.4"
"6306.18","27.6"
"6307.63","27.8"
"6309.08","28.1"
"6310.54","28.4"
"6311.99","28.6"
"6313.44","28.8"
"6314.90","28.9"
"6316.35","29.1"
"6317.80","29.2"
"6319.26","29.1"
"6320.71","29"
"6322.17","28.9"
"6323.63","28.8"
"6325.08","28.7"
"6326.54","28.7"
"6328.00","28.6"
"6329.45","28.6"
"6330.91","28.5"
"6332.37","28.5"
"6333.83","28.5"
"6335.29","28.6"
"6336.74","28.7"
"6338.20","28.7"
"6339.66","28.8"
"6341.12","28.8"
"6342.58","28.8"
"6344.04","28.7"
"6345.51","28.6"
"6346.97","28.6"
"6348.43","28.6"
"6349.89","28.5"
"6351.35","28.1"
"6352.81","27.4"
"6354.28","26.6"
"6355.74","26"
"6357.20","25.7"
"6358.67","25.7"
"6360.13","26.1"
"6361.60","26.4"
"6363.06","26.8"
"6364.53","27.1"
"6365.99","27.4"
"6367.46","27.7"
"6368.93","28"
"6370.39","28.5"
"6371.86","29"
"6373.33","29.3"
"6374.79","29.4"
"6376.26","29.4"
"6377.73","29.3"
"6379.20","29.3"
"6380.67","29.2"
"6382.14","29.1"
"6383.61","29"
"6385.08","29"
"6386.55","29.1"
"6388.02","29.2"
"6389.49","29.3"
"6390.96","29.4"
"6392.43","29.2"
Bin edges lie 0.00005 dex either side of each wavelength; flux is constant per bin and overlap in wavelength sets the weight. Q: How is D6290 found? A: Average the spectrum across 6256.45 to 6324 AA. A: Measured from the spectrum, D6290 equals 28.1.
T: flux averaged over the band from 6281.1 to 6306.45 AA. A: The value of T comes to 28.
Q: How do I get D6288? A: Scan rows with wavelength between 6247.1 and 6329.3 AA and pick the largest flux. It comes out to 29.2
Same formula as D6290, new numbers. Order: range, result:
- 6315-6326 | 29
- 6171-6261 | 27.7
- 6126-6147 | 29.5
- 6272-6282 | 28.6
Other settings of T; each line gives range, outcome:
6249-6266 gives 27.1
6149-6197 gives 28.2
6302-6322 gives 28.4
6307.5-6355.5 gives 28.5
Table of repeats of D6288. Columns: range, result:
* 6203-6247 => 29.6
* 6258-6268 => 27.7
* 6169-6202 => 28.1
